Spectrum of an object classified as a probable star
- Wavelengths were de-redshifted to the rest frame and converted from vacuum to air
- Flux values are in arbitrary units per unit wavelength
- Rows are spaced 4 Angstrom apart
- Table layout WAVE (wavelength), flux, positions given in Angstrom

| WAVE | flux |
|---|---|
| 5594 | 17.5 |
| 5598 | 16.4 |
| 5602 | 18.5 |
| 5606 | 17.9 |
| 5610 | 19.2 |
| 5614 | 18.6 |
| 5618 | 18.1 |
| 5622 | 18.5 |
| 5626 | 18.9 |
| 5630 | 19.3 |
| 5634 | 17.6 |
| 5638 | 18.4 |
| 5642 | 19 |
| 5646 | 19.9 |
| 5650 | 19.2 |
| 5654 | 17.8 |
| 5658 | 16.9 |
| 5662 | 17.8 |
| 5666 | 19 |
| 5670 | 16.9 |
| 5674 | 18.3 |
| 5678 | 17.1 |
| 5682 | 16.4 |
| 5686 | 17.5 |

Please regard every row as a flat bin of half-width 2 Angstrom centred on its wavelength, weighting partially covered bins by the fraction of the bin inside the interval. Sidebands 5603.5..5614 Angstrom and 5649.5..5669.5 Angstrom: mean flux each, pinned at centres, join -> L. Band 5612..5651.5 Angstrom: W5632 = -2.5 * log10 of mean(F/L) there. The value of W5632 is -0.03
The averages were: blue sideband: 18.6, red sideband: 18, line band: 18.7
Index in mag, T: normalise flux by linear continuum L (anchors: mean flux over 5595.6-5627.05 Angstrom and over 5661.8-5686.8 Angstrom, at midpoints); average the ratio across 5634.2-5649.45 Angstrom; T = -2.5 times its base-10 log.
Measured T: -0.06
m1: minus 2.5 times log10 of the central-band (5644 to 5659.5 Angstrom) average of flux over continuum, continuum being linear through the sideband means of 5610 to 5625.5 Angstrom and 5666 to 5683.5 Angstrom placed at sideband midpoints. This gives -0.04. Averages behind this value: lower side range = 18.6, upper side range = 17.4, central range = 18.5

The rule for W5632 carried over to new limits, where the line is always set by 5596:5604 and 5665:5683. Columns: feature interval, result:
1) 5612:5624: -0.06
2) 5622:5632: -0.09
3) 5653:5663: 0.00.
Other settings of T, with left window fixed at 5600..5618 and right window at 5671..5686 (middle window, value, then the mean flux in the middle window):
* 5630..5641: -0.02 mag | 18.3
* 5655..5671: -0.01 mag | 17.7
